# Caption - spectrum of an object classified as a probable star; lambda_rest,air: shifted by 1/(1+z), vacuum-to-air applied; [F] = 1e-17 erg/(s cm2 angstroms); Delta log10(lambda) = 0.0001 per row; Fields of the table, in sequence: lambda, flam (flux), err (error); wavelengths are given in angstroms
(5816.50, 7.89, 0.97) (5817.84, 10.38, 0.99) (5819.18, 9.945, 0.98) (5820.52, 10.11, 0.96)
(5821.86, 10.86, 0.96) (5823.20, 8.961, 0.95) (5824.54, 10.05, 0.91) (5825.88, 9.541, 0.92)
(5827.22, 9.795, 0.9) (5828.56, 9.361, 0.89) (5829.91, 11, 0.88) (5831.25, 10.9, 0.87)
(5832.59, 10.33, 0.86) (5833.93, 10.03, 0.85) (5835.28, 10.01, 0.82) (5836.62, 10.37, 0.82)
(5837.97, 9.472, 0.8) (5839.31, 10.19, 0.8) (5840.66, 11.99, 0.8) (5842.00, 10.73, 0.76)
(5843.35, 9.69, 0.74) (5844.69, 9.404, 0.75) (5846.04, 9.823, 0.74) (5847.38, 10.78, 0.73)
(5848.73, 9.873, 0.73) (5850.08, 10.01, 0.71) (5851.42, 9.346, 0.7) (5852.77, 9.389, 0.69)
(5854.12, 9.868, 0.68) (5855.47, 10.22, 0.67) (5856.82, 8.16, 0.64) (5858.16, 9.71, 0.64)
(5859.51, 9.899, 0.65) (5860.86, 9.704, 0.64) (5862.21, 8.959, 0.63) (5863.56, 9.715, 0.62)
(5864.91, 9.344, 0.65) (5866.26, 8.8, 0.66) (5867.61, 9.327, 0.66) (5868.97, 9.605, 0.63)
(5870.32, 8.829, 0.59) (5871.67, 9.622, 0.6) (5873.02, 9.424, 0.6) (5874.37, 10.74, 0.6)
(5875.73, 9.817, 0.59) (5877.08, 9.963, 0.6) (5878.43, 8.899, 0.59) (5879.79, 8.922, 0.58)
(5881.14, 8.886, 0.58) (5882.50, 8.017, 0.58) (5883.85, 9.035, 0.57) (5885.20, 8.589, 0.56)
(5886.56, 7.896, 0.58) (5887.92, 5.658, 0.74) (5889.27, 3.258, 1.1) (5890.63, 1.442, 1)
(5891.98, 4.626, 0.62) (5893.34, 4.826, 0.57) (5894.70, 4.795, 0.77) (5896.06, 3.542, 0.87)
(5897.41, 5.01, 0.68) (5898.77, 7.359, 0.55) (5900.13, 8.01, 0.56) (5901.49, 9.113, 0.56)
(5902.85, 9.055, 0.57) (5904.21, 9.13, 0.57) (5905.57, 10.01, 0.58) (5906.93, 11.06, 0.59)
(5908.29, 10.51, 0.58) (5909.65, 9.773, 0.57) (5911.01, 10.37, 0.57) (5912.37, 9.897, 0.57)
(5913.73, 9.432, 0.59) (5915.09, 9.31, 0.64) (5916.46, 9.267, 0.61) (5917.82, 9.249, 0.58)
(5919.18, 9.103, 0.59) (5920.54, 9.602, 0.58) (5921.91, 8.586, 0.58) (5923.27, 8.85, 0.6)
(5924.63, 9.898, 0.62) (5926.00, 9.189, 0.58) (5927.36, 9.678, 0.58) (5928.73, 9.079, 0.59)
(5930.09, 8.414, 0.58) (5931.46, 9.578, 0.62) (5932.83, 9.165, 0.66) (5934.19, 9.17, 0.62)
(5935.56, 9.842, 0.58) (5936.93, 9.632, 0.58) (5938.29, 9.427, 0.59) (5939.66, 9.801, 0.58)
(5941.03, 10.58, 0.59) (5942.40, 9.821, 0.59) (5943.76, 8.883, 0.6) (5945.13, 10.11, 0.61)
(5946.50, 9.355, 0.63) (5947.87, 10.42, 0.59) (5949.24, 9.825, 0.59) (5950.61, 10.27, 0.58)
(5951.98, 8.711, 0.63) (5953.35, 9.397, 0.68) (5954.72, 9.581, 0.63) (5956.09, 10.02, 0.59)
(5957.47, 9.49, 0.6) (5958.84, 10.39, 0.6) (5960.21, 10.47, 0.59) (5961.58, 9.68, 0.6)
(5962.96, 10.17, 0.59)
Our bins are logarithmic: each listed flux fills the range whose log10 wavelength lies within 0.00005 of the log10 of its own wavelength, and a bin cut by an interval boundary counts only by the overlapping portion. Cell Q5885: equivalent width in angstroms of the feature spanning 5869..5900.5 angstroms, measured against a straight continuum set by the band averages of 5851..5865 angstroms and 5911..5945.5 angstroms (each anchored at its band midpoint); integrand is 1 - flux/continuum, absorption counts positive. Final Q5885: 7.20 angstroms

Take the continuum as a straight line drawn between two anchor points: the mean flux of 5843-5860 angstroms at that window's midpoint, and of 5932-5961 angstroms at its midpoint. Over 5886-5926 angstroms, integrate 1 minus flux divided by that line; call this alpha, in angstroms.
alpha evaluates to 7.5 angstroms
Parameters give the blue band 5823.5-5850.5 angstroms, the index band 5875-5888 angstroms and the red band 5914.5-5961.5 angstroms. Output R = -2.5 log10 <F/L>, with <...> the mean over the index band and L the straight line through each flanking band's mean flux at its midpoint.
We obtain 0.14 mag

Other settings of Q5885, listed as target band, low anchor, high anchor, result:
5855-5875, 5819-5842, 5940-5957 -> 1.2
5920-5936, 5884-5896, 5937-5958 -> -2.1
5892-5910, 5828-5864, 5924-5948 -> 3.7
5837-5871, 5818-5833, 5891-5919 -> -1.2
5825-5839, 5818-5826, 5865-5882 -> -0.3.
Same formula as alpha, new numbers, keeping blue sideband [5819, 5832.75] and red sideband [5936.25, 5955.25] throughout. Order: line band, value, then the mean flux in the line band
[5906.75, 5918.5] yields 0.0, 9.83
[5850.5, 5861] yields 0.5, 9.55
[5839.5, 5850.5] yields -0.3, 10.3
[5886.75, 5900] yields 6.8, 4.77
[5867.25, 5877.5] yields 0.3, 9.66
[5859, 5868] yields 0.5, 9.39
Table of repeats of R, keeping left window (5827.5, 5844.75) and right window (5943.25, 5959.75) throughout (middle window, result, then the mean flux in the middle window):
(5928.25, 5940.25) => 0.052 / 9.35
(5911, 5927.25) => 0.058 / 9.37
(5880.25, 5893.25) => 0.498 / 6.35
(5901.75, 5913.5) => 0.001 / 9.93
